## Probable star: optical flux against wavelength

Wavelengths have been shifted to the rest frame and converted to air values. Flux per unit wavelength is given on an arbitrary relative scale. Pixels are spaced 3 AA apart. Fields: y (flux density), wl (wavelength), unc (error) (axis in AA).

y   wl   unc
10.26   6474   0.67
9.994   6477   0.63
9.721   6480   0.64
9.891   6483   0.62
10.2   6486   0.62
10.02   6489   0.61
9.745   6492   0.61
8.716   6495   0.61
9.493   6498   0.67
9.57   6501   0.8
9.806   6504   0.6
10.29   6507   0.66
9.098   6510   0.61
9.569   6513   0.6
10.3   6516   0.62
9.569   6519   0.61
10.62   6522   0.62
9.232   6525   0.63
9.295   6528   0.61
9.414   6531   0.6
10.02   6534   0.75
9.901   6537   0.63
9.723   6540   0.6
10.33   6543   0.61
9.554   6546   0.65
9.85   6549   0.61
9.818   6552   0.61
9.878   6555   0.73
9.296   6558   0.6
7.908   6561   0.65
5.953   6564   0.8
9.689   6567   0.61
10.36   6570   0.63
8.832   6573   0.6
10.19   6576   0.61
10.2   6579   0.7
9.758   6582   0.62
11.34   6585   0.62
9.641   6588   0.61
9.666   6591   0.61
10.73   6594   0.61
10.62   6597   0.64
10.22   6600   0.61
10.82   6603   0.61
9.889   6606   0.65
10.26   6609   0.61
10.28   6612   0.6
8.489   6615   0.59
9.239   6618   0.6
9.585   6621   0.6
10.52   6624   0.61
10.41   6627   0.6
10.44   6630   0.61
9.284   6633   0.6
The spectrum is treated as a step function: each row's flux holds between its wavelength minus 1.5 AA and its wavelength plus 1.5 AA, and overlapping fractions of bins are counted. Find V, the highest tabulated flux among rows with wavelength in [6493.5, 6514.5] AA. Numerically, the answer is 10.29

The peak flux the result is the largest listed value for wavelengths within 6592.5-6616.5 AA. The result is 10.82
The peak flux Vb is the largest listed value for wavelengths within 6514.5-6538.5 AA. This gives 10.62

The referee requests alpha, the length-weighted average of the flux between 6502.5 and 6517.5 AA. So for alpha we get 9.81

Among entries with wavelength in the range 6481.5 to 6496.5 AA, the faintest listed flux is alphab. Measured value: 8.716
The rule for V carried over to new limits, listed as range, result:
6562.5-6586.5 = 11.34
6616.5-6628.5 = 10.52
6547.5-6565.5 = 9.878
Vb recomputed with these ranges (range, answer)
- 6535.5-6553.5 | 10.33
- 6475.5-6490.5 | 10.2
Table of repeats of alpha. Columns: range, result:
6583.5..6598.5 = 10.4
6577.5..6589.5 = 10.2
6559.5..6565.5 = 6.93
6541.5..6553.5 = 9.89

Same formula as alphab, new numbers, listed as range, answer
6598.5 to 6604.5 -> 10.22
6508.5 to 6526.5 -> 9.098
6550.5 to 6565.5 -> 5.953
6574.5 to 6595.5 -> 9.641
